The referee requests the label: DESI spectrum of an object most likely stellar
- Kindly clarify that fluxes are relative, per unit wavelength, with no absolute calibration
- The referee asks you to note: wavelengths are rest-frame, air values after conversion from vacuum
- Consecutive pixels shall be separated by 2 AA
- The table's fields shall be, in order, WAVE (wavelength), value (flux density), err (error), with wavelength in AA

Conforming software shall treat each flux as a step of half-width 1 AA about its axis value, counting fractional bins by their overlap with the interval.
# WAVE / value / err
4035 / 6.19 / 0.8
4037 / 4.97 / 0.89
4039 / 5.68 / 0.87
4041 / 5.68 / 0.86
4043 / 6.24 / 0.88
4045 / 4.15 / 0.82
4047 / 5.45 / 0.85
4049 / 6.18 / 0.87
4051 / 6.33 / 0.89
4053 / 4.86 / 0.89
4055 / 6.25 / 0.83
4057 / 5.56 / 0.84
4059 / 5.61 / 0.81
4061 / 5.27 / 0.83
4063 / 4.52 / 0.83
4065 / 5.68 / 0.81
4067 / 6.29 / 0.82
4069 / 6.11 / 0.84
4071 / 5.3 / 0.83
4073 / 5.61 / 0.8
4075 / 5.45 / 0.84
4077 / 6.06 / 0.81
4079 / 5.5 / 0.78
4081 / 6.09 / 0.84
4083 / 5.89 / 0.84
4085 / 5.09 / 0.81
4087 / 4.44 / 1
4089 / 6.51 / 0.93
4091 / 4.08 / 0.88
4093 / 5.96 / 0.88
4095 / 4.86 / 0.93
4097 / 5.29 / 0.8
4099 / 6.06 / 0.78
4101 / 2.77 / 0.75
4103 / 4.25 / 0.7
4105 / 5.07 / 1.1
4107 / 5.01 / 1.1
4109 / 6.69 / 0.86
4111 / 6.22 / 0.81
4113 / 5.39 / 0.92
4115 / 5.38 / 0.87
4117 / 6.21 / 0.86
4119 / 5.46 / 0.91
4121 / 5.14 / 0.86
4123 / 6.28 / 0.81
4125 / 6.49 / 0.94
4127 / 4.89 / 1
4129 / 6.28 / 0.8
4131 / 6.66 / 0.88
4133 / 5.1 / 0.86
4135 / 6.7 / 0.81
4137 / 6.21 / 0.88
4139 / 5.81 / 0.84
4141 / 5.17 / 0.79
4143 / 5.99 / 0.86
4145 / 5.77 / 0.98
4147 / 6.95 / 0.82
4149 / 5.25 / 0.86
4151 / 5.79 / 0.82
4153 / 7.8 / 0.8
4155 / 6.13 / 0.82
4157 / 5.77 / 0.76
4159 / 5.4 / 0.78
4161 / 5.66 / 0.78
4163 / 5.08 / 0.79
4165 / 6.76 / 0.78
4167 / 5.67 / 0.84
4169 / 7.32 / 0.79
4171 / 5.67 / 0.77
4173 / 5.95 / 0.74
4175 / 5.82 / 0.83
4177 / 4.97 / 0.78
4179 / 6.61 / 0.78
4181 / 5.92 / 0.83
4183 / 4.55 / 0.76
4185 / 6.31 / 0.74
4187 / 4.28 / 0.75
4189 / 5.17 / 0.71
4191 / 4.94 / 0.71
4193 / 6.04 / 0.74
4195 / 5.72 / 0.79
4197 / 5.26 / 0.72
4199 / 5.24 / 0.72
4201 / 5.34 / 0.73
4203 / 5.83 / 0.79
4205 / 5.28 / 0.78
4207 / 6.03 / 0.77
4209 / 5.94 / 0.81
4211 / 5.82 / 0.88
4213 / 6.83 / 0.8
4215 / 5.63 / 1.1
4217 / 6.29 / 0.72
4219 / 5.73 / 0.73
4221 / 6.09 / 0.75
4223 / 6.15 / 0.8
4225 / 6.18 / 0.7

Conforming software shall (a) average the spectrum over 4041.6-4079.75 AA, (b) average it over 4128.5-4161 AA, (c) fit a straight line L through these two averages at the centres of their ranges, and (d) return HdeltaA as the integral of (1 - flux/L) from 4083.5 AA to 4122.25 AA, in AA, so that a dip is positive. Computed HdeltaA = 3.7 AA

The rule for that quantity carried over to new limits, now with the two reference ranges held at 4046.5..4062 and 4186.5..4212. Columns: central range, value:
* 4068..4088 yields 0.4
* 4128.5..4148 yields -1.7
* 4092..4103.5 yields 1.5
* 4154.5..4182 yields -1.9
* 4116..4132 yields -1.0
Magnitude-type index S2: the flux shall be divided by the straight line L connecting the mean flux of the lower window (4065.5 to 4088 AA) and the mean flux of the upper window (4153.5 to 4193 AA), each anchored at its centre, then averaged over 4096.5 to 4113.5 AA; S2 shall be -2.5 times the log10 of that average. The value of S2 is 0.09 mag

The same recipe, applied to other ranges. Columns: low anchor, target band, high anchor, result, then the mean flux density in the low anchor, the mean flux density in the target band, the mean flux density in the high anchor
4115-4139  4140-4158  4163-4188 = -0.038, 5.92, 6.07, 5.79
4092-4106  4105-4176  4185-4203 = -0.165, 4.89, 5.93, 5.34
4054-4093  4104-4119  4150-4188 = -0.003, 5.55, 5.69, 5.87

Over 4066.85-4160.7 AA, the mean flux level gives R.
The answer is 5.67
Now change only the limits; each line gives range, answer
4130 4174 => 6.03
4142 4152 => 5.95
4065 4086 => 5.74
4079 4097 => 5.37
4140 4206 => 5.74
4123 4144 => 5.95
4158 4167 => 5.72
